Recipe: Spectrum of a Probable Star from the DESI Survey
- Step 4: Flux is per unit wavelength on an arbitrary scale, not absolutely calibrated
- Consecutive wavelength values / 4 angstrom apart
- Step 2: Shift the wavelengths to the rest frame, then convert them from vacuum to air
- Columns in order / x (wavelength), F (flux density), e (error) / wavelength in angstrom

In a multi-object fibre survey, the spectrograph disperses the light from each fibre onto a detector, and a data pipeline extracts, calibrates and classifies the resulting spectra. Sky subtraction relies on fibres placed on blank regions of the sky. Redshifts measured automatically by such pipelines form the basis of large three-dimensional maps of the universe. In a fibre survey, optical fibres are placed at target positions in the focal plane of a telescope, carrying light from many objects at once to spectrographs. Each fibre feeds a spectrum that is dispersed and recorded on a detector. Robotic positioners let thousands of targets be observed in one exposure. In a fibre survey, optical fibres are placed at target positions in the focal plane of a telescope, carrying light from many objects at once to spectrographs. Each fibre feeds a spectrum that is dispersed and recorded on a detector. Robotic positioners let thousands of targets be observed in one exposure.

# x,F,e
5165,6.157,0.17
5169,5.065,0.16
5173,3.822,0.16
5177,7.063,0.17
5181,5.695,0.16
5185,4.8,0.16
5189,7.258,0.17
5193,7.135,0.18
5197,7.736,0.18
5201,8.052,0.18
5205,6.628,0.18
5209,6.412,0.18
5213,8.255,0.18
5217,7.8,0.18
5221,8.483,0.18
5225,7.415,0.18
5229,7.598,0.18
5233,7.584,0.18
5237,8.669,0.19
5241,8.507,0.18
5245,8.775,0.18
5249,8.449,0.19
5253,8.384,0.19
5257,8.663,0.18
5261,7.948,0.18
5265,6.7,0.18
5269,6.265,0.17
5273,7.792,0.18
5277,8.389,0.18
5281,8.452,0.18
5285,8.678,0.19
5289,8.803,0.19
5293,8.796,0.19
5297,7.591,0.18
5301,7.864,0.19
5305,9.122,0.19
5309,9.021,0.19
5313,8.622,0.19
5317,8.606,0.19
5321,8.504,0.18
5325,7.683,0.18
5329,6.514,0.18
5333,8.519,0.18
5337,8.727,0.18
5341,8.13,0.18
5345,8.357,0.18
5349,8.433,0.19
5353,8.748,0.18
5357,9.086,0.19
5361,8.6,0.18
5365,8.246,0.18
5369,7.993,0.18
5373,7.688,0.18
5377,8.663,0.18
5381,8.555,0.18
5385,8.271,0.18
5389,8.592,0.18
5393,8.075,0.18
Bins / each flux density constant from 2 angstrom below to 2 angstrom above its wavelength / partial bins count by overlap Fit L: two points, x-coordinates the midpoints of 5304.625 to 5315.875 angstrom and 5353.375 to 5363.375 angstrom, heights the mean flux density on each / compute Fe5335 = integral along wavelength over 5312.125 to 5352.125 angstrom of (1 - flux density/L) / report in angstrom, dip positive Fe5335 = 2.83 angstrom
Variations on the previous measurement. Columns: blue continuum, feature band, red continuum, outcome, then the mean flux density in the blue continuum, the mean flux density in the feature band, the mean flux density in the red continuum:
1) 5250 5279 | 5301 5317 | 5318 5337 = -1.7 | 7.76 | 8.75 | 7.94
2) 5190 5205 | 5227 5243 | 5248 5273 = -1.0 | 7.48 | 8.09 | 7.71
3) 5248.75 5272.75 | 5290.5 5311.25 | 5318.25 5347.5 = -1.5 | 7.69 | 8.49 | 8.08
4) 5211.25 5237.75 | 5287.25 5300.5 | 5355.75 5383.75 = -0.3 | 7.94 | 8.33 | 8.38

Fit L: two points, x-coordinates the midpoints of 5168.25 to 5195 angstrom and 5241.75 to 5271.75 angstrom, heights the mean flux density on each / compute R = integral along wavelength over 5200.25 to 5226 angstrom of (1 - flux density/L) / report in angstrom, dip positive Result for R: -3.2 angstrom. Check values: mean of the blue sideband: 5.87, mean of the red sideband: 7.91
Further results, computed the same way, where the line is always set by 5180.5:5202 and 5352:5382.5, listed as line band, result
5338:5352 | -0.2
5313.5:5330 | 0.1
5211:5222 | -1.8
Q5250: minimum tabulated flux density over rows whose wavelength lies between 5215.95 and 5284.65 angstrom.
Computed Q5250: 6.265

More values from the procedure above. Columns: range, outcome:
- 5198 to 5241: 6.412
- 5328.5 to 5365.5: 6.514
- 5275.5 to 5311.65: 7.591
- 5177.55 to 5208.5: 4.8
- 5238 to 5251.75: 8.449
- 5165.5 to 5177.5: 3.822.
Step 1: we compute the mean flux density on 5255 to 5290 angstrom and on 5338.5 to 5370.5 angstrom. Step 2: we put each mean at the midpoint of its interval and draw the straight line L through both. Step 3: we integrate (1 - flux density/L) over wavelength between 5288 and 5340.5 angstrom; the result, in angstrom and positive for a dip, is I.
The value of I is -0.8 angstrom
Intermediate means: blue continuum 7.94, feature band 8.32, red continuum 8.46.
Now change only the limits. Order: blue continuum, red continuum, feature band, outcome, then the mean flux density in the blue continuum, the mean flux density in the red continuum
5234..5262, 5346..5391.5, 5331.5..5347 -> 0.0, 8.47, 8.44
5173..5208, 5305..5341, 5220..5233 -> -1.2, 6.61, 8.31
